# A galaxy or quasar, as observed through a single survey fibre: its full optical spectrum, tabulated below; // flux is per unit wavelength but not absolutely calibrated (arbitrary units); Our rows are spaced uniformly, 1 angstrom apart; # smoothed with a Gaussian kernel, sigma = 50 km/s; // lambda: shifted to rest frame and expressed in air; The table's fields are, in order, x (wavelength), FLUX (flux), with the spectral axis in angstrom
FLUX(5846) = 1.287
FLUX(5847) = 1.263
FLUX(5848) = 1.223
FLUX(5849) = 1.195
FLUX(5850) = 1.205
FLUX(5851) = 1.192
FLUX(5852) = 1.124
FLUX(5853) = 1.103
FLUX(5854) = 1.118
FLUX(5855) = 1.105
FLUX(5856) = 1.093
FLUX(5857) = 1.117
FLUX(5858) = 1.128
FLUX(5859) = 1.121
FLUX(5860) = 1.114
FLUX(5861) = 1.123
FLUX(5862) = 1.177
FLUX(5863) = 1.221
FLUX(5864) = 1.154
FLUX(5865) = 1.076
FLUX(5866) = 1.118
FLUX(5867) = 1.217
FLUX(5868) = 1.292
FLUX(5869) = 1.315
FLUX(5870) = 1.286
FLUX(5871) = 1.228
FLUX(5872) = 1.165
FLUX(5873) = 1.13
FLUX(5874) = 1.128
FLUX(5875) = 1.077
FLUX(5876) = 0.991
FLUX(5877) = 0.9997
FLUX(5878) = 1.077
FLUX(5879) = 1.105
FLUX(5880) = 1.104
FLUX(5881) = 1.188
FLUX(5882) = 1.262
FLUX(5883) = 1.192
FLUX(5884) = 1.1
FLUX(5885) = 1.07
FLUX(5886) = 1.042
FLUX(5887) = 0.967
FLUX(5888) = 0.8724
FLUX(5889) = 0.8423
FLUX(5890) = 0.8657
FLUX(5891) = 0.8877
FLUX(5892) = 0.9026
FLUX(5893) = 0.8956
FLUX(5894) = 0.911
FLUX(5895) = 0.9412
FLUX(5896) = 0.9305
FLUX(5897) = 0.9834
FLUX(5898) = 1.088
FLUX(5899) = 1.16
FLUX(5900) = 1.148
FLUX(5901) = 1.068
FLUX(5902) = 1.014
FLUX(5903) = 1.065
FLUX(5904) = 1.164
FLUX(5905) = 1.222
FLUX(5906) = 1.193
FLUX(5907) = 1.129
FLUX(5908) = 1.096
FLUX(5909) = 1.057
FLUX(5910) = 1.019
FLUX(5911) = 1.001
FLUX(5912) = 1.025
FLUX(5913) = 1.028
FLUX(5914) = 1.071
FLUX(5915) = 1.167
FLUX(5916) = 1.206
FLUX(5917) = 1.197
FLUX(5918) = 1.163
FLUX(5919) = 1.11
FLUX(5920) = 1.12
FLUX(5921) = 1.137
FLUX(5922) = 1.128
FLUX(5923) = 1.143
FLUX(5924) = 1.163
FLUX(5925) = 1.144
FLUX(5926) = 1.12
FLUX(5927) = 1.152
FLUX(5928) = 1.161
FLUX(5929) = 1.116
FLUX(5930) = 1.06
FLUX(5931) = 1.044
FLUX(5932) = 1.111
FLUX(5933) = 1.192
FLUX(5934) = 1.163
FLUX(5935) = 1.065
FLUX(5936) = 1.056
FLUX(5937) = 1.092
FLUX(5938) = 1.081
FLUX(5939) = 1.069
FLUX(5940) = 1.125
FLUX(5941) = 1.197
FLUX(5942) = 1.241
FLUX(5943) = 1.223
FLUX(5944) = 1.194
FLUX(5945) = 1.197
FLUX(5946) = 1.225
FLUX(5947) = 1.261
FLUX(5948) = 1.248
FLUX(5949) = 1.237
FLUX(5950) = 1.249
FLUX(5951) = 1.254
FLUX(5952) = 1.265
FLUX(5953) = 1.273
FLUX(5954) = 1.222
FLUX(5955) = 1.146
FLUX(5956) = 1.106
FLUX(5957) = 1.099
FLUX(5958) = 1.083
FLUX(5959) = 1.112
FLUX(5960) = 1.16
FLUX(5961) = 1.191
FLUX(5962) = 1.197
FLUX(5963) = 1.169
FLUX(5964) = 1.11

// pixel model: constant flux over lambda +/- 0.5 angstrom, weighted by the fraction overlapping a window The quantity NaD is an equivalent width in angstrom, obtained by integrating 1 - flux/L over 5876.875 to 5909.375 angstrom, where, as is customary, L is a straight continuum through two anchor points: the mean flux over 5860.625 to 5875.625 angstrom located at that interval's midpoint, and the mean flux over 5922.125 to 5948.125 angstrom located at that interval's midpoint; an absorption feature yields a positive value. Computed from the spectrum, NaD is 3.3 angstrom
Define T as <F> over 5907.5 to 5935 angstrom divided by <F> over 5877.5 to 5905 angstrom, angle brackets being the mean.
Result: 1.08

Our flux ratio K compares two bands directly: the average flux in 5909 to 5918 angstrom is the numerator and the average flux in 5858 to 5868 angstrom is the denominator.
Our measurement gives 0.9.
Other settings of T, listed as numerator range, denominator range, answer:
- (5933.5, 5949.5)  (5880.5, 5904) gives 1.14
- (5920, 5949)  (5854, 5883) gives 1.00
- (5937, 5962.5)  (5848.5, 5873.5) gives 1.02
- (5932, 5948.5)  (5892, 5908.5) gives 1.10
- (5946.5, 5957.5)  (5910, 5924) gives 1.09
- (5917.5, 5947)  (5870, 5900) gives 1.09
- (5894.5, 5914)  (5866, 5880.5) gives 0.93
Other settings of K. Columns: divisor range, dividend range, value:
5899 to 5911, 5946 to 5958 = 1.09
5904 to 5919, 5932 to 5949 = 1.05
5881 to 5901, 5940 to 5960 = 1.19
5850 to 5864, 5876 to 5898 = 0.89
